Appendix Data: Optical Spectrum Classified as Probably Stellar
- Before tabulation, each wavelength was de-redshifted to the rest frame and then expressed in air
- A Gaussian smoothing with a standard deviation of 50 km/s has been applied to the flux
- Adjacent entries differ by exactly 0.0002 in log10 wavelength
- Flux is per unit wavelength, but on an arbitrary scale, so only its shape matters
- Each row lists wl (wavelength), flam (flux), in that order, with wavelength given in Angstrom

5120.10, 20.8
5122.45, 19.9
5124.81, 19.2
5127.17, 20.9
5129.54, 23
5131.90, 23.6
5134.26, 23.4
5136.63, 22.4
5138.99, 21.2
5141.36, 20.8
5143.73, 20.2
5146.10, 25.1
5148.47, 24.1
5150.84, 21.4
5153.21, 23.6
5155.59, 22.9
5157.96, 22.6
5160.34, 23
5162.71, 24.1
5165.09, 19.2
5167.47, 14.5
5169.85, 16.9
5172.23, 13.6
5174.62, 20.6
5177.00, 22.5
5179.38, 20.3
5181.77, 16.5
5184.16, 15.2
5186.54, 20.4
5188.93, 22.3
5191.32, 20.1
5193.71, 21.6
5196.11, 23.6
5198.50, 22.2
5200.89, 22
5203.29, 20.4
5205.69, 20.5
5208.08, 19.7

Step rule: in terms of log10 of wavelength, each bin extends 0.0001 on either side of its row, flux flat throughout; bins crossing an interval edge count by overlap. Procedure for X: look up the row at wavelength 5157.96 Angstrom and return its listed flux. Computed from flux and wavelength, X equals 22.6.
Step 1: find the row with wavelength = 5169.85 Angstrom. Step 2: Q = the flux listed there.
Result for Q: 16.9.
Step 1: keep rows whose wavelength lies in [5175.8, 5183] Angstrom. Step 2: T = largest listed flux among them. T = 22.5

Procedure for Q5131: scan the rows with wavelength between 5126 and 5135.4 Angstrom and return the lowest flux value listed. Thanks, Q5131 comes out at 20.9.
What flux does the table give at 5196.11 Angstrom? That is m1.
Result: 23.6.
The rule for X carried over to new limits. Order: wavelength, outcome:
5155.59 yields 22.9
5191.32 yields 20.1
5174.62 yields 20.6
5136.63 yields 22.4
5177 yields 22.5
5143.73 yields 20.2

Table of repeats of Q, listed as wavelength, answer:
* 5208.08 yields 19.7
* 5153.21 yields 23.6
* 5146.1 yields 25.1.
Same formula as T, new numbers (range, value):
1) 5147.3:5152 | 24.1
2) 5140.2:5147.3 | 25.1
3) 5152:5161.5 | 23.6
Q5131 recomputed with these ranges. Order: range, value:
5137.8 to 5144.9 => 20.2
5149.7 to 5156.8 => 21.4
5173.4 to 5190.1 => 15.2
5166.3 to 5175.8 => 13.6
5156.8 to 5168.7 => 14.5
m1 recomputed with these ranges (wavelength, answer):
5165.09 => 19.2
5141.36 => 20.8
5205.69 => 20.5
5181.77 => 16.5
